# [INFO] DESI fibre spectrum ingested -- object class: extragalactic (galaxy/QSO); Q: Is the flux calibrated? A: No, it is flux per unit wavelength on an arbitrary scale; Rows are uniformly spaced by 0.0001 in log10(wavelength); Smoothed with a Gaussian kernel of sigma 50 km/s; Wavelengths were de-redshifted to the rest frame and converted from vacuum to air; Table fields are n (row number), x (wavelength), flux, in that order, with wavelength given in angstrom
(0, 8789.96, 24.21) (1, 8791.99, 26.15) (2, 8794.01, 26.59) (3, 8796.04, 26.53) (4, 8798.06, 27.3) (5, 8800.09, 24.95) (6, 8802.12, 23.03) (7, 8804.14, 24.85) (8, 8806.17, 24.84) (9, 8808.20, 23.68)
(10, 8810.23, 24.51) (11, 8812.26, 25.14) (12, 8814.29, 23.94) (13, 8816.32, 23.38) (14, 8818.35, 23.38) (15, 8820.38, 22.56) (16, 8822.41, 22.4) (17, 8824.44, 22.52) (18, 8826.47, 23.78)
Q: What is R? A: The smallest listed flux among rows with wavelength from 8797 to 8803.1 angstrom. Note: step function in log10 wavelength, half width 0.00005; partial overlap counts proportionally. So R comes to 23.03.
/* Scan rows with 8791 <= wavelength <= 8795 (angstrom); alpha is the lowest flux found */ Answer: 26.15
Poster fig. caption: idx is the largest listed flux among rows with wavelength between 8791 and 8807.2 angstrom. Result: 27.3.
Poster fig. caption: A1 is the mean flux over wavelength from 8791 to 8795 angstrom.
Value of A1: 26.4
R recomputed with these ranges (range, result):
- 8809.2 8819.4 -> 23.38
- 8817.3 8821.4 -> 22.56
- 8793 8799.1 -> 26.53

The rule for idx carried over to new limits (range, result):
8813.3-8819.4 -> 23.94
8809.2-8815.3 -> 25.14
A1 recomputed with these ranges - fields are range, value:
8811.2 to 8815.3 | 24.5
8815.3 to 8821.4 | 23.1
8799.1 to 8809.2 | 24.3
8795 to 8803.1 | 25.4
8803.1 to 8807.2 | 24.8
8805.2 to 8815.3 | 24.4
